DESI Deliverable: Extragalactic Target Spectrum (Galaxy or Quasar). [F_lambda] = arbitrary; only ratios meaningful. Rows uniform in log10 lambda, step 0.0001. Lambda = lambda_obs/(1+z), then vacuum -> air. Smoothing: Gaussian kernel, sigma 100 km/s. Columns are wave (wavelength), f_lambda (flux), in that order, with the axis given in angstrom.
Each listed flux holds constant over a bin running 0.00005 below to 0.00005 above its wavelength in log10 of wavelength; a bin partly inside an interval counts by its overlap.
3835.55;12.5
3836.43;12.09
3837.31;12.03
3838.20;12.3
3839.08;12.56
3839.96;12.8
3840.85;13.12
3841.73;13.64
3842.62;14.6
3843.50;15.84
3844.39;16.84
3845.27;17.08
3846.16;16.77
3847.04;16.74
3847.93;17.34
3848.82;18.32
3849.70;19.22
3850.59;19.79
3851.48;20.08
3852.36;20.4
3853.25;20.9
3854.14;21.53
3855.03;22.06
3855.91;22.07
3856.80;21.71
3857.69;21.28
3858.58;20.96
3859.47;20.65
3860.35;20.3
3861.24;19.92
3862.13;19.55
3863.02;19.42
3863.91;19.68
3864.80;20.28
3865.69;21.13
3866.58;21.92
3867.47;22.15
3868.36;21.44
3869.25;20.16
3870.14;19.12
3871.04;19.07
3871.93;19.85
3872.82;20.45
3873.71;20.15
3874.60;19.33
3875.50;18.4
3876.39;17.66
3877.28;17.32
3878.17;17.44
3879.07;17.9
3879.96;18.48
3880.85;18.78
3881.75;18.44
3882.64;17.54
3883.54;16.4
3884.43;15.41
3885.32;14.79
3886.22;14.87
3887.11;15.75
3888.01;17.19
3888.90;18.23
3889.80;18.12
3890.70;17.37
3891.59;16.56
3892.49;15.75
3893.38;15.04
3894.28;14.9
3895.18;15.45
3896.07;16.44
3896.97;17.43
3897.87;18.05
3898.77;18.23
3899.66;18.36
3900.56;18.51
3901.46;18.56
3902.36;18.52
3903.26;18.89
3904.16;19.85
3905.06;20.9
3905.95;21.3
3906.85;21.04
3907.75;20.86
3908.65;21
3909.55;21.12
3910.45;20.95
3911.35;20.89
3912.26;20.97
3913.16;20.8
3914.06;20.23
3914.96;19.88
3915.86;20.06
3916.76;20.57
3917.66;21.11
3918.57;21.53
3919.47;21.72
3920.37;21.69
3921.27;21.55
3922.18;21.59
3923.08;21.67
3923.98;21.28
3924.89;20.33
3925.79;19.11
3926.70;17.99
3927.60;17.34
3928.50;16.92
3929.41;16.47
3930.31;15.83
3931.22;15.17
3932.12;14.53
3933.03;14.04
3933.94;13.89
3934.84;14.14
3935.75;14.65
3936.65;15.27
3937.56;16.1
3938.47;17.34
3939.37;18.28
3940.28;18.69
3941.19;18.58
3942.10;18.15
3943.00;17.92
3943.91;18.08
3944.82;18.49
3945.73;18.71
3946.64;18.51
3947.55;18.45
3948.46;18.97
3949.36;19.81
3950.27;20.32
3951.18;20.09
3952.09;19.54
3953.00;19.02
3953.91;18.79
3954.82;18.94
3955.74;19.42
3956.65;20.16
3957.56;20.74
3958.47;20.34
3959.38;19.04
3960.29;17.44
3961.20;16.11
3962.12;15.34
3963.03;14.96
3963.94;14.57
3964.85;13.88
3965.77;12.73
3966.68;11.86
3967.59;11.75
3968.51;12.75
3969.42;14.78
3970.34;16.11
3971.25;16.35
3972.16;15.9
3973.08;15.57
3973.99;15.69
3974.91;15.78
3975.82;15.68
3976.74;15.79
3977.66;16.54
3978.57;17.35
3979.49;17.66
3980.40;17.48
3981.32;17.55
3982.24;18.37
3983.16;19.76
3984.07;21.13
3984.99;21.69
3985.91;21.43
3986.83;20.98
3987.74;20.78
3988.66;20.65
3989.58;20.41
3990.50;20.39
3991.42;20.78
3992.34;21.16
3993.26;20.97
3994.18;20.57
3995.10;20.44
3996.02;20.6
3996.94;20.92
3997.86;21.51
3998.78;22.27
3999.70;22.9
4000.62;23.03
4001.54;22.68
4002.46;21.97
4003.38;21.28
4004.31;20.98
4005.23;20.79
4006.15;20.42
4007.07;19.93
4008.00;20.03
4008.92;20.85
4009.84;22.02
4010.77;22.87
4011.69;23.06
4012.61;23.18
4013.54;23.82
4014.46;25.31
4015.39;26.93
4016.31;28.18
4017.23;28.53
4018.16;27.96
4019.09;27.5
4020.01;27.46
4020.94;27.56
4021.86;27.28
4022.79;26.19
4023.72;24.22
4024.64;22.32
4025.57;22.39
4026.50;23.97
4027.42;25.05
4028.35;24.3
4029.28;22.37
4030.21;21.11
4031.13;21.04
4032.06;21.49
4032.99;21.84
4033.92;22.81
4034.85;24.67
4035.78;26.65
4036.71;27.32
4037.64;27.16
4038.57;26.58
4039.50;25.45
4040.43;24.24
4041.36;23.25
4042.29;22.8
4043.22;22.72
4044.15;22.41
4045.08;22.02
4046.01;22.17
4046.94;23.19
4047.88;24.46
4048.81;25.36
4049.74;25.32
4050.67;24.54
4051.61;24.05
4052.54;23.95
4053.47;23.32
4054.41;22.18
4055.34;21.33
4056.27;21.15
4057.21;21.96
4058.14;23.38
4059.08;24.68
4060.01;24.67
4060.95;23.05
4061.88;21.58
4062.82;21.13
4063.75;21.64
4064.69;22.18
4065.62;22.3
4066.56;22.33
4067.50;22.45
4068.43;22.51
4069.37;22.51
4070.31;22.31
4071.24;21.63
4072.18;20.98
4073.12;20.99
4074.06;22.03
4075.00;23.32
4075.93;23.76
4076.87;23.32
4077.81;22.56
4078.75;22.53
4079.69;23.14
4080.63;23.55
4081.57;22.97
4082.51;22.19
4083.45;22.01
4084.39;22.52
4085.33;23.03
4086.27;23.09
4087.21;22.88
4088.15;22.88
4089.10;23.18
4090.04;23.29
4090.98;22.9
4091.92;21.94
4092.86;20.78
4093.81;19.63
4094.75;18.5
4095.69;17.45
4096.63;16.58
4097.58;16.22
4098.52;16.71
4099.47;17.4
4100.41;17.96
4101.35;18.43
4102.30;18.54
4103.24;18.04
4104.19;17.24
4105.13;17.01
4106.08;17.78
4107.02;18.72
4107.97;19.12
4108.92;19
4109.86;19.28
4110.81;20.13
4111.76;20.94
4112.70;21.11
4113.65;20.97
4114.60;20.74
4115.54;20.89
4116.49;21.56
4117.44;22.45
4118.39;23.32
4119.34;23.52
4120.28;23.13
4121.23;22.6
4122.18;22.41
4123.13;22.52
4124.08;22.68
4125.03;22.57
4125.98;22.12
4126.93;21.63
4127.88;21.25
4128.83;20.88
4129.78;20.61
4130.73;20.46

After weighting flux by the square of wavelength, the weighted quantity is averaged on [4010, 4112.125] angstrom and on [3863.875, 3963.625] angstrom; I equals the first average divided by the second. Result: 1.3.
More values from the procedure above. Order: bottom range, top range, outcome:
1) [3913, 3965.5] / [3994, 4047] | 1.34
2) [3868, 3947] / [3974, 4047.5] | 1.28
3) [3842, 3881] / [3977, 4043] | 1.26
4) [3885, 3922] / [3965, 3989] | 0.93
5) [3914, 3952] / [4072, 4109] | 1.21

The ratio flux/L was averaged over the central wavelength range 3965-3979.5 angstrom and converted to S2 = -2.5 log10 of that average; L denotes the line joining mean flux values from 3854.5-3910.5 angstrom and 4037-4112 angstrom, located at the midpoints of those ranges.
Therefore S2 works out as 0.32 mag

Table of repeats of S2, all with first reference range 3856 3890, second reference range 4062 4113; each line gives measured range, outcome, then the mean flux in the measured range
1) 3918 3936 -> 0.08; 18.1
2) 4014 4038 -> -0.23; 25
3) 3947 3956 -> 0.02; 19.3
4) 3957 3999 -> 0.12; 17.9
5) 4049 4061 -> -0.14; 23.4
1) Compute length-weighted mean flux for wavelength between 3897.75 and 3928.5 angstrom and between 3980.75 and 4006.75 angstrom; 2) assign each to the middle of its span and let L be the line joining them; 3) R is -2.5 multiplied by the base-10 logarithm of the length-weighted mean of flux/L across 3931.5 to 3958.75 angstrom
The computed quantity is 0.14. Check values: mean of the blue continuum 20.2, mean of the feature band 18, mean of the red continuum 20.9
